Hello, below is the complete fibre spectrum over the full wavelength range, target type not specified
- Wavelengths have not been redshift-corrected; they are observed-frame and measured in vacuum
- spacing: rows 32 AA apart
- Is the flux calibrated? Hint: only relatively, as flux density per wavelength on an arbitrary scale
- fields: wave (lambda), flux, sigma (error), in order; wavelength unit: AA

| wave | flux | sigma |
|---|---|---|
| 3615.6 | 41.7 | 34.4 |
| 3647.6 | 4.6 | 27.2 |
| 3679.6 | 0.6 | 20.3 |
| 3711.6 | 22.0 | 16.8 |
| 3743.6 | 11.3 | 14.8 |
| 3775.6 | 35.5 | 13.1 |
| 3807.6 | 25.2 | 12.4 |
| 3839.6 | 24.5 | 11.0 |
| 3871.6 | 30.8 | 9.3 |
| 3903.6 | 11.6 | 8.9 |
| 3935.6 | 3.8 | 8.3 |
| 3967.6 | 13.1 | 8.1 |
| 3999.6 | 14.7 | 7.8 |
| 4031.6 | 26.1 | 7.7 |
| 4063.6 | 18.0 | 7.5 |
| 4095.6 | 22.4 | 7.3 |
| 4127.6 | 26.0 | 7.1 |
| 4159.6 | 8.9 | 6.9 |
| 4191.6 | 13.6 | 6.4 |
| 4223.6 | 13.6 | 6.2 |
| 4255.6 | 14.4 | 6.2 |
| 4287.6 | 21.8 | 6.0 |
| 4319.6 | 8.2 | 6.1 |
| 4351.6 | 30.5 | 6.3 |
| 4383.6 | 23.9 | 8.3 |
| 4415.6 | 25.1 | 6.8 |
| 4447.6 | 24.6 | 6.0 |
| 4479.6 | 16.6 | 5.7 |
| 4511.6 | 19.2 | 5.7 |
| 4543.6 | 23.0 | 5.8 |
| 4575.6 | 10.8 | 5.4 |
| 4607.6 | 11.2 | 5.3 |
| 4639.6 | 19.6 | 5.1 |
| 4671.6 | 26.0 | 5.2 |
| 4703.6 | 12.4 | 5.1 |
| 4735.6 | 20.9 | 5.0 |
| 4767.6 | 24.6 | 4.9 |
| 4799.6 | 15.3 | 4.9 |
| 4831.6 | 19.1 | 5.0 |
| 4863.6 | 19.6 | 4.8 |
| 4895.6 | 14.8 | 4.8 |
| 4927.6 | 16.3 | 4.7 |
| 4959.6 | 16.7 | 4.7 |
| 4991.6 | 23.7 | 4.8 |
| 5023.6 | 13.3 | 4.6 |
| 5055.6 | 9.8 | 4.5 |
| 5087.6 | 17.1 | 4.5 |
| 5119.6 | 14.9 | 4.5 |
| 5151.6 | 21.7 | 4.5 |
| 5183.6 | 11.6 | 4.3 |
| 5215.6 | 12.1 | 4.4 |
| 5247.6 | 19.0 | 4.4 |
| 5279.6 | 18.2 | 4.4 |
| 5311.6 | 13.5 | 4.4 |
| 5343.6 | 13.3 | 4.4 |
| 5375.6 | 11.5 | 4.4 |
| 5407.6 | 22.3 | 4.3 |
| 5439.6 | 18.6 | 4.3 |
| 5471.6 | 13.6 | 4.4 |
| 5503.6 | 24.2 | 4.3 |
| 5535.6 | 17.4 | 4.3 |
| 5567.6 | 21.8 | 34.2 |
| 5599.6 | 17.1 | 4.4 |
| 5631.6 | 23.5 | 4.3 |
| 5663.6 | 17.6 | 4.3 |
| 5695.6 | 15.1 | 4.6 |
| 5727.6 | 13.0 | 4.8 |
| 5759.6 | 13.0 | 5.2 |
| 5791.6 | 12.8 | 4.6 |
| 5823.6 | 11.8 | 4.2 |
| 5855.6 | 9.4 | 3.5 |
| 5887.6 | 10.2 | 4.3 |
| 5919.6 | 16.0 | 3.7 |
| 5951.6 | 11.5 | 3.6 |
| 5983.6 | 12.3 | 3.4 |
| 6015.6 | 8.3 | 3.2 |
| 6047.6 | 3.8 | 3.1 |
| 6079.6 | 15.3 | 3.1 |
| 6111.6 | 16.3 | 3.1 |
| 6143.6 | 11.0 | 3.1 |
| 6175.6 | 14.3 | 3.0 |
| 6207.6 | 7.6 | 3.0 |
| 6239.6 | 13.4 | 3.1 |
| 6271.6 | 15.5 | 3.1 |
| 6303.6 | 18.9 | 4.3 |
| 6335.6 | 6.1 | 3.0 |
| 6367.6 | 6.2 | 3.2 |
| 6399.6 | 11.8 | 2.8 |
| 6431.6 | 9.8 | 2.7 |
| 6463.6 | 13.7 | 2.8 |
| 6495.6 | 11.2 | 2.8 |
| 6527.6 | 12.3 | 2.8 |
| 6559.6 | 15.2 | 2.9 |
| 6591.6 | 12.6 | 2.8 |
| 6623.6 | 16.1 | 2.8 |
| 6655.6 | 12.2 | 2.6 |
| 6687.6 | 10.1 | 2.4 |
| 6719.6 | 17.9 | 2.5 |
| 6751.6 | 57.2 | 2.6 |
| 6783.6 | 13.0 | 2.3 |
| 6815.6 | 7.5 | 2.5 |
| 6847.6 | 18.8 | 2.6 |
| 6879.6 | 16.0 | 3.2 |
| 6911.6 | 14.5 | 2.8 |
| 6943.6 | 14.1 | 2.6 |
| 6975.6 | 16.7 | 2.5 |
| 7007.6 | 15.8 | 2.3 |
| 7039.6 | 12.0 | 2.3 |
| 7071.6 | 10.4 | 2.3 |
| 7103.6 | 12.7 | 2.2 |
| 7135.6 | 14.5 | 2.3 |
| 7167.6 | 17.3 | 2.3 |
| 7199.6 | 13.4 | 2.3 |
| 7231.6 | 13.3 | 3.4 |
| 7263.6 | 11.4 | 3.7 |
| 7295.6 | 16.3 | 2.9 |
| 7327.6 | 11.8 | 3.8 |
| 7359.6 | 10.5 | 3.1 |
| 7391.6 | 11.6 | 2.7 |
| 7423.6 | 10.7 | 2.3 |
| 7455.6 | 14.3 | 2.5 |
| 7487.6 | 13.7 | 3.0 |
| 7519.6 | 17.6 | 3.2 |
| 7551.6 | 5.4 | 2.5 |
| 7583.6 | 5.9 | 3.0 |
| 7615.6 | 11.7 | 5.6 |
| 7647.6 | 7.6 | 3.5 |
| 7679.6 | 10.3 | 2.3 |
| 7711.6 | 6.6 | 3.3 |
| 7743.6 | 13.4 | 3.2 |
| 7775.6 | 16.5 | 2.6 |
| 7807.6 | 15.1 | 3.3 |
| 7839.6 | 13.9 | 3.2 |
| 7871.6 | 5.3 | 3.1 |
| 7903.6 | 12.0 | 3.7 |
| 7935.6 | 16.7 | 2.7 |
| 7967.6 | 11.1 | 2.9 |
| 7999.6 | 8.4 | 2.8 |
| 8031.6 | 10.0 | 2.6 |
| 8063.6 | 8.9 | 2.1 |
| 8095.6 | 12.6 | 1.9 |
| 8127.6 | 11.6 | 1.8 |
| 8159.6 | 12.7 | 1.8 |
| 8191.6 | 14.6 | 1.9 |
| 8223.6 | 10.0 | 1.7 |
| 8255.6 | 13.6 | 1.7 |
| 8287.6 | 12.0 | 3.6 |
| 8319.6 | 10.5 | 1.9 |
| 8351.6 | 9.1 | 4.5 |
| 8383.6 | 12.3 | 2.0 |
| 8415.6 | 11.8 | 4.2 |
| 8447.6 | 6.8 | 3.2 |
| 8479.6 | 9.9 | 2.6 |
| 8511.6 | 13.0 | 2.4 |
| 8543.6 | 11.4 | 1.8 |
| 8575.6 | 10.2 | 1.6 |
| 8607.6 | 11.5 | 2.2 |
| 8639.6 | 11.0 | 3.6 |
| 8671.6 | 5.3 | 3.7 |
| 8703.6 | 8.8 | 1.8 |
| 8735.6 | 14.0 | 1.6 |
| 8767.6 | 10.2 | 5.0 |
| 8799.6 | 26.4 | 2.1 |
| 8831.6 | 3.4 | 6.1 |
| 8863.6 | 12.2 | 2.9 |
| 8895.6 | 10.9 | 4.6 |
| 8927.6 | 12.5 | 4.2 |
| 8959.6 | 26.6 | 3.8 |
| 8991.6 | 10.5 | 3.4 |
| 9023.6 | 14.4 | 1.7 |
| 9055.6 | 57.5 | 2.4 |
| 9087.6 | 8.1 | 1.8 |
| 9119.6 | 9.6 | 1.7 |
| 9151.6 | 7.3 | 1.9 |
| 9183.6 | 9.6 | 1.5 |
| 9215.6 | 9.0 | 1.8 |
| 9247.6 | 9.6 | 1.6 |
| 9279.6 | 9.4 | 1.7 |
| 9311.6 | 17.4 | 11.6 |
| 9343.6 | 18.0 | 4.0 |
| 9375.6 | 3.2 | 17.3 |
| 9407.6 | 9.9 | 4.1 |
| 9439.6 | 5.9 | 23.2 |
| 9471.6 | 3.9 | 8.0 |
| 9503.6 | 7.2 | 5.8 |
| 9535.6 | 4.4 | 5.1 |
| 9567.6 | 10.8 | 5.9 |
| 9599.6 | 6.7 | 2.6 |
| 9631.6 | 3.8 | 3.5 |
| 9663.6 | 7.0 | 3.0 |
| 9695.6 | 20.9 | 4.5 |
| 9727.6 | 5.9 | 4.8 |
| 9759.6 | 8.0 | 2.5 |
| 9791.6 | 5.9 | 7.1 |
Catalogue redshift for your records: 0.81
